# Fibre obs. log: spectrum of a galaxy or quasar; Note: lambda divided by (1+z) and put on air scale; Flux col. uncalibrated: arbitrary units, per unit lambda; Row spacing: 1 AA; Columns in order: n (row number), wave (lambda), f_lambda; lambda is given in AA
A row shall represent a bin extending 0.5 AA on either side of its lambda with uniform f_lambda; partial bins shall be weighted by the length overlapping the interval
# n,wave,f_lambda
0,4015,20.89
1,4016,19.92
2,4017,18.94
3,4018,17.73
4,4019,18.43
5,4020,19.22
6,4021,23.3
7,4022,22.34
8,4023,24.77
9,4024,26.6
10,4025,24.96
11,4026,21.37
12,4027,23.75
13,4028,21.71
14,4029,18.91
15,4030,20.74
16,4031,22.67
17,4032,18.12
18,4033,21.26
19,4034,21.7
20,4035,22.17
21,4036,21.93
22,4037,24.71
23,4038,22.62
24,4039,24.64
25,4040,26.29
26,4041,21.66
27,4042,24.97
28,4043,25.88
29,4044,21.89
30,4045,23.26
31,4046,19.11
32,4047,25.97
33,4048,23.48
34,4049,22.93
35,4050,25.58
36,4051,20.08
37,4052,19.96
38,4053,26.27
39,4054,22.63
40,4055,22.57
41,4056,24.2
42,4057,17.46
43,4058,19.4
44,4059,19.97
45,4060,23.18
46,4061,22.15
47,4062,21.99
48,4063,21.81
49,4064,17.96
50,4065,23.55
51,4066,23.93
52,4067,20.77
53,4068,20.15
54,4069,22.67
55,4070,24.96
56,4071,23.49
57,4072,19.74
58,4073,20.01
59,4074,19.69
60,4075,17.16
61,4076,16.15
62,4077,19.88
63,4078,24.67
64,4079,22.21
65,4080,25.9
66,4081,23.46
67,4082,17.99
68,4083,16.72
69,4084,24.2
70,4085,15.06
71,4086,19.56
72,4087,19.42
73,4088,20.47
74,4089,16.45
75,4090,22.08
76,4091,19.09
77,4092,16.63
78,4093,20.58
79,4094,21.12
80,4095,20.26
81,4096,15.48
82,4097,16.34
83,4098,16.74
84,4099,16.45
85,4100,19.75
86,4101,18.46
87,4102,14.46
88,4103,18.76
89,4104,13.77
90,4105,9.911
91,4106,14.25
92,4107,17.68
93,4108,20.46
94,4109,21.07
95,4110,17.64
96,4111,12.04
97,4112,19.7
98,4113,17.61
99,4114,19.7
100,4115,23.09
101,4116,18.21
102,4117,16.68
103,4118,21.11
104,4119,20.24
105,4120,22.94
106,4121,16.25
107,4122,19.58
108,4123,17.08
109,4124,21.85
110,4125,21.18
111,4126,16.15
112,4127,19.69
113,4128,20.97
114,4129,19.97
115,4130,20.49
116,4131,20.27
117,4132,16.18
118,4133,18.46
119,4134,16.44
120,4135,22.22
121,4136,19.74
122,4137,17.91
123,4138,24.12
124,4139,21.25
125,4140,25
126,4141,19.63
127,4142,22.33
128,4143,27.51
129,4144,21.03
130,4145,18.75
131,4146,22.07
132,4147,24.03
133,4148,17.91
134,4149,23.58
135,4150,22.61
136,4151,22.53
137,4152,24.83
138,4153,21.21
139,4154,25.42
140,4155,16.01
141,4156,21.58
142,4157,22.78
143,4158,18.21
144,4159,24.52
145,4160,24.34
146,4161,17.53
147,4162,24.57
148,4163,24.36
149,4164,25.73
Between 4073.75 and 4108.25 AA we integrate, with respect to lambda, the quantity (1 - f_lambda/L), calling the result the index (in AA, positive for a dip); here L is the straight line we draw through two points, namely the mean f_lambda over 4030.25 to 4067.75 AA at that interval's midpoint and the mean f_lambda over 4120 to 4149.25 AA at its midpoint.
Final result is 4.6 AA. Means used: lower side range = 22.4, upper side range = 20.4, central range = 18.6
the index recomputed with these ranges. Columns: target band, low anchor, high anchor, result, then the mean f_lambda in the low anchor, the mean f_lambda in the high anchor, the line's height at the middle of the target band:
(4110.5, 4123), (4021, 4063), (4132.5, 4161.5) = 1.7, 22.6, 21.5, 21.8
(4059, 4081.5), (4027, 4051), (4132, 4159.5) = 0.7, 22.7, 21.4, 22.3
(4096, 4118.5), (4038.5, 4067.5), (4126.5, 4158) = 4.4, 22.5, 21.1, 21.7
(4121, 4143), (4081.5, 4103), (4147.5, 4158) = 0.5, 18.5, 21.7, 20.6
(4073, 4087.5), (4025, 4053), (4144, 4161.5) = 1.4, 22.6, 21.6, 22.3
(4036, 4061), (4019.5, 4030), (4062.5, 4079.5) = -1.1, 22.6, 21.1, 21.8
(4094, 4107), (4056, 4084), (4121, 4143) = 2.6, 21.1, 20.1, 20.6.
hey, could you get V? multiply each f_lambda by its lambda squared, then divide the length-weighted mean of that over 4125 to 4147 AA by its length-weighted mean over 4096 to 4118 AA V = 1.21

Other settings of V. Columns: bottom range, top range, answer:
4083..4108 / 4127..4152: 1.21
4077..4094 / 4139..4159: 1.12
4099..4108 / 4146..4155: 1.41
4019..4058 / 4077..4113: 0.84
